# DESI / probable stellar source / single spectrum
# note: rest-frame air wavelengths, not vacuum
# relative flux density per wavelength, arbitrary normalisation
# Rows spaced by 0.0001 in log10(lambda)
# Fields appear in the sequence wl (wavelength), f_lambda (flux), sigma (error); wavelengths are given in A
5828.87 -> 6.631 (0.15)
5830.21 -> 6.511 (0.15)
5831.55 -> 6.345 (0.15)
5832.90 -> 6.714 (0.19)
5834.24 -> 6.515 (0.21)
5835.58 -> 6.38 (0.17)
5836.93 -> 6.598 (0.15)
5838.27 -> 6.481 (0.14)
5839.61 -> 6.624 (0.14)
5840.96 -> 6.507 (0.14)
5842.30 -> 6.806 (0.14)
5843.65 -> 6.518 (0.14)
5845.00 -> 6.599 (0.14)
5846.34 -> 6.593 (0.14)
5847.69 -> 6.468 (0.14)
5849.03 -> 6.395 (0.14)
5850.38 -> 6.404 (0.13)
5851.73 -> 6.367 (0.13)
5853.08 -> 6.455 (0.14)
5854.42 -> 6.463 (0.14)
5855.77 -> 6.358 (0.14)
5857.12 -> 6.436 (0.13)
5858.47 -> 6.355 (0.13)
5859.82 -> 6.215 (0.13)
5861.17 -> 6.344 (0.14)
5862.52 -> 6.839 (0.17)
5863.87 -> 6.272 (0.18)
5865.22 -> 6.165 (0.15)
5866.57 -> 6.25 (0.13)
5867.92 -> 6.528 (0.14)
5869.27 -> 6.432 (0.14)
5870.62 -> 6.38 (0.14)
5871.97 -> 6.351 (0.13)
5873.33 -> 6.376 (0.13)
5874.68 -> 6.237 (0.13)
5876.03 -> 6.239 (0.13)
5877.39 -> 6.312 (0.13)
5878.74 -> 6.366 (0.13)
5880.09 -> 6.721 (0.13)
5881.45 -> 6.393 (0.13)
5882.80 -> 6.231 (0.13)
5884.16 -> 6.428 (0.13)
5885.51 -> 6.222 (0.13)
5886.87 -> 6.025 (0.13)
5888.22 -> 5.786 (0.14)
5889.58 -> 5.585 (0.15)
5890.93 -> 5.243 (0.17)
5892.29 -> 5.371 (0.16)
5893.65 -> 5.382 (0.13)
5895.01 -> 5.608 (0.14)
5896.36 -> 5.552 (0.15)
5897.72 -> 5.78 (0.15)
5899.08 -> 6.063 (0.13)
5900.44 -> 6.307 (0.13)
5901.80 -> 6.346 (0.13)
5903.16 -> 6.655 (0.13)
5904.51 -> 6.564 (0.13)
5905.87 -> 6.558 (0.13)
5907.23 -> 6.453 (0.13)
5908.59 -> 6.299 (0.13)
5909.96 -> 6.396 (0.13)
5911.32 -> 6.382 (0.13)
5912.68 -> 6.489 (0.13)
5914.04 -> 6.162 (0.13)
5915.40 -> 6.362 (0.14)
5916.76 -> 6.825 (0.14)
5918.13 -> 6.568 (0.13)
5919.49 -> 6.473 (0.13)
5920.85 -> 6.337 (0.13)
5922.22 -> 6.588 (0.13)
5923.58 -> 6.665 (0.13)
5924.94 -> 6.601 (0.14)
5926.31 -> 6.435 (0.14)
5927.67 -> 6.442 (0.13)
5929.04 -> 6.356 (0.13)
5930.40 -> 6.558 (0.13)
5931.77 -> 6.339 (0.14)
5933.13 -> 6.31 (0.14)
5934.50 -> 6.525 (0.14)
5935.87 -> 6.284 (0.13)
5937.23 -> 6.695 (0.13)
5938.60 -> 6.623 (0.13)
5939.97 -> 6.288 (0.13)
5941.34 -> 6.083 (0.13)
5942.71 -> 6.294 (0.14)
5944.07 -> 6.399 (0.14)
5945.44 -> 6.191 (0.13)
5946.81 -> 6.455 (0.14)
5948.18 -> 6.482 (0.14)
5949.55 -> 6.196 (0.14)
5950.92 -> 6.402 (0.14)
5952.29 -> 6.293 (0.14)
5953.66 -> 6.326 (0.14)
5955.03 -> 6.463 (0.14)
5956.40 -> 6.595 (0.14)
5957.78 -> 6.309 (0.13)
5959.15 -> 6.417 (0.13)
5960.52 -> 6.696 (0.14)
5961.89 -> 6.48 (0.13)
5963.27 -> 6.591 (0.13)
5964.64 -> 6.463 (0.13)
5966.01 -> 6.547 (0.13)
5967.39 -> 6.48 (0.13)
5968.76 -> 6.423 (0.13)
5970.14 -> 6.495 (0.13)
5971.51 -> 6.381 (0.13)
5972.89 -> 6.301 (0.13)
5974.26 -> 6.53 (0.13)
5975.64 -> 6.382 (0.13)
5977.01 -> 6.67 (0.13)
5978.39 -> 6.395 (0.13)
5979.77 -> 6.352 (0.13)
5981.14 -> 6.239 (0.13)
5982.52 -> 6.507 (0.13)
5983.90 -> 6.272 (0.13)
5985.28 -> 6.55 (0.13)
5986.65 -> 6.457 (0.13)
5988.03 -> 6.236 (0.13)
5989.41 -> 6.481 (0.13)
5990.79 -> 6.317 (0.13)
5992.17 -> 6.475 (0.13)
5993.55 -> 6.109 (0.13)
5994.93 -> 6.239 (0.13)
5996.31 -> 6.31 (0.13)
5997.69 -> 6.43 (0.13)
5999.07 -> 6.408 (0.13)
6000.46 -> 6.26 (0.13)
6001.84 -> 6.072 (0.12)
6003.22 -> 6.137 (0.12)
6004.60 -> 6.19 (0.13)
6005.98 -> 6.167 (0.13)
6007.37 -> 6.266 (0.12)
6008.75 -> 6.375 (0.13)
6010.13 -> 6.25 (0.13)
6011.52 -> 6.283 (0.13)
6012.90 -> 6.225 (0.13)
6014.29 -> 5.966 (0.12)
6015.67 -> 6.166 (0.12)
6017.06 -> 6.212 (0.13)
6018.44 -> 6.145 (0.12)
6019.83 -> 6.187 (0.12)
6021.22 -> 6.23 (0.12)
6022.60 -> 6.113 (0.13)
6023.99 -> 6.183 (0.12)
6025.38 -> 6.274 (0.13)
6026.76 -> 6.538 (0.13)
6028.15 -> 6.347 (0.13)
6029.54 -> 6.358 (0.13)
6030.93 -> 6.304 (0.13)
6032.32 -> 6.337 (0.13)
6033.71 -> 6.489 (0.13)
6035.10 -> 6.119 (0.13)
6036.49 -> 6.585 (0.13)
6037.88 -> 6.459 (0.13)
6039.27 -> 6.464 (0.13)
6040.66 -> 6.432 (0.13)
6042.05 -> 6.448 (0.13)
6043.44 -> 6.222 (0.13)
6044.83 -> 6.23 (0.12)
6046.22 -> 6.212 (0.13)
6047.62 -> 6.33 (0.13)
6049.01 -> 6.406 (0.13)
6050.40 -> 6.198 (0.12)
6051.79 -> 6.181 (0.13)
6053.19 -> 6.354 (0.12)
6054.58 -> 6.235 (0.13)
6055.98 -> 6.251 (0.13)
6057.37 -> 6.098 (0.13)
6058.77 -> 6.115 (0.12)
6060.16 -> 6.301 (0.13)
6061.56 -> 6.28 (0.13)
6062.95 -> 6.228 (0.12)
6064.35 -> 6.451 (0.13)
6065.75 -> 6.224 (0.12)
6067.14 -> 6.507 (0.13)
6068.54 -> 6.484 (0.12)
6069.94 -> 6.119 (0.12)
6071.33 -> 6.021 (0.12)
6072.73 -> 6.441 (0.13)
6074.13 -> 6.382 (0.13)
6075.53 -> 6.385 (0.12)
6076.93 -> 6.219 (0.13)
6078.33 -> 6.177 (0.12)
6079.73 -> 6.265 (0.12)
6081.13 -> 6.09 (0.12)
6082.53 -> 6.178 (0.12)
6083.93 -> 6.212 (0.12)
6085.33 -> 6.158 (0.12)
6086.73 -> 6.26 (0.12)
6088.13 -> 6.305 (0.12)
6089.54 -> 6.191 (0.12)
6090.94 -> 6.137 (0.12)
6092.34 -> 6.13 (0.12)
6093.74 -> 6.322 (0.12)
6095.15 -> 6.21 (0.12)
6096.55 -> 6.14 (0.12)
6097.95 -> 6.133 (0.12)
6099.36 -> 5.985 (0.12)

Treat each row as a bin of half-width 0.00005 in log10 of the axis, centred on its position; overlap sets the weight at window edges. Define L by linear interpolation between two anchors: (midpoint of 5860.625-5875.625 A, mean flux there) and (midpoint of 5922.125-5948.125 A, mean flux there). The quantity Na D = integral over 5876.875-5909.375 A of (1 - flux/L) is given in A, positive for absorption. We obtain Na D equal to 1.5 A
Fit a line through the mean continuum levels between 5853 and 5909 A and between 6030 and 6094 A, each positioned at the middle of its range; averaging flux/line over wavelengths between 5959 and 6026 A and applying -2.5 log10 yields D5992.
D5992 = -0.01 mag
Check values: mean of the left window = 6.21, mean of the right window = 6.28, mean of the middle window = 6.33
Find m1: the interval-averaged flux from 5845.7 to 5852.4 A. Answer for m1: 6.44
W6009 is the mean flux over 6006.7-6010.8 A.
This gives 6.31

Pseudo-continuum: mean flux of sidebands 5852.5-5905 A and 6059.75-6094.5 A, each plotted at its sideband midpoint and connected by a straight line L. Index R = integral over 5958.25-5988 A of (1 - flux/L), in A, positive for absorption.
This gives -1.1 A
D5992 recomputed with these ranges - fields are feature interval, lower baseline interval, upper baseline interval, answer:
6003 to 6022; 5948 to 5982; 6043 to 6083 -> 0.03 mag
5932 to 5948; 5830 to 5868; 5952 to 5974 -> 0.01 mag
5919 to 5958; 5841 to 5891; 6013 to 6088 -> -0.02 mag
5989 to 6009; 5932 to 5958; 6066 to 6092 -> 0.01 mag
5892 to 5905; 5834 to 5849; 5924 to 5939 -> 0.09 mag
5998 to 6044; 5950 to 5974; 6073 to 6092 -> 0.01 mag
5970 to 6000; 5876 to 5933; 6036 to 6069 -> -0.02 mag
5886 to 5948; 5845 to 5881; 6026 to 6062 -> 0.02 mag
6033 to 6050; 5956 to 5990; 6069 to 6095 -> -0.01 mag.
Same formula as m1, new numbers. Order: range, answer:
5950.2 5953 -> 6.35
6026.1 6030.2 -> 6.41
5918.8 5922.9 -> 6.47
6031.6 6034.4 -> 6.41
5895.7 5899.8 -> 5.8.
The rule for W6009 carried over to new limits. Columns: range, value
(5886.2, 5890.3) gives 5.8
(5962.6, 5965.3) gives 6.54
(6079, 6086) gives 6.18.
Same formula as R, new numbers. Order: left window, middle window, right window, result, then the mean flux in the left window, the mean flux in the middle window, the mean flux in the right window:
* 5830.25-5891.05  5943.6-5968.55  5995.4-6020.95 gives -0.62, 6.37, 6.43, 6.22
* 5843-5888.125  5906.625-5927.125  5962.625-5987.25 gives -0.18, 6.38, 6.47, 6.45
